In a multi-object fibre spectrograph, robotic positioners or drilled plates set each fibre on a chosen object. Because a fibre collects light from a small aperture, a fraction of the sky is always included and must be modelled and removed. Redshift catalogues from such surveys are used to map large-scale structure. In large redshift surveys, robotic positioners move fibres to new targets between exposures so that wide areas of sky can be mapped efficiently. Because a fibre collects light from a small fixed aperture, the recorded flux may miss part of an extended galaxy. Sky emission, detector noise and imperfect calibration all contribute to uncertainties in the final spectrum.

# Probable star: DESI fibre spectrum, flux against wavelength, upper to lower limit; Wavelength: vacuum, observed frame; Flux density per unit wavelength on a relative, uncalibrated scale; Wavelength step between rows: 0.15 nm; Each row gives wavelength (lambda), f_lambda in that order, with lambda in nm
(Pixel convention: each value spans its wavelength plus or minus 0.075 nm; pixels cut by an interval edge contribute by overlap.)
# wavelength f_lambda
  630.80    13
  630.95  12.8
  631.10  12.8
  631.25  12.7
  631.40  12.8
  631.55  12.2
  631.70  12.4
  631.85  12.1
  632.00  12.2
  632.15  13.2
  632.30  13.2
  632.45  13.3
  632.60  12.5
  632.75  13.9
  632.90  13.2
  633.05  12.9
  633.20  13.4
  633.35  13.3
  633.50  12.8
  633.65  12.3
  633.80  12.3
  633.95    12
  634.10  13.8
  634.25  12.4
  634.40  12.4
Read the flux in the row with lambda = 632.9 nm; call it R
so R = 13.2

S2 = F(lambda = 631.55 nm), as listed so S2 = 12.2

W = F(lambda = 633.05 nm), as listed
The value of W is 12.9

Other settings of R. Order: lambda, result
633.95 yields 12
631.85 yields 12.1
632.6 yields 12.5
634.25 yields 12.4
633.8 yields 12.3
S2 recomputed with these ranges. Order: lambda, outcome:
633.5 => 12.8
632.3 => 13.2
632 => 12.2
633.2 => 13.4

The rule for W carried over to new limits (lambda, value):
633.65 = 12.3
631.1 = 12.8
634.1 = 13.8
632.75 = 13.9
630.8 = 13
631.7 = 12.4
